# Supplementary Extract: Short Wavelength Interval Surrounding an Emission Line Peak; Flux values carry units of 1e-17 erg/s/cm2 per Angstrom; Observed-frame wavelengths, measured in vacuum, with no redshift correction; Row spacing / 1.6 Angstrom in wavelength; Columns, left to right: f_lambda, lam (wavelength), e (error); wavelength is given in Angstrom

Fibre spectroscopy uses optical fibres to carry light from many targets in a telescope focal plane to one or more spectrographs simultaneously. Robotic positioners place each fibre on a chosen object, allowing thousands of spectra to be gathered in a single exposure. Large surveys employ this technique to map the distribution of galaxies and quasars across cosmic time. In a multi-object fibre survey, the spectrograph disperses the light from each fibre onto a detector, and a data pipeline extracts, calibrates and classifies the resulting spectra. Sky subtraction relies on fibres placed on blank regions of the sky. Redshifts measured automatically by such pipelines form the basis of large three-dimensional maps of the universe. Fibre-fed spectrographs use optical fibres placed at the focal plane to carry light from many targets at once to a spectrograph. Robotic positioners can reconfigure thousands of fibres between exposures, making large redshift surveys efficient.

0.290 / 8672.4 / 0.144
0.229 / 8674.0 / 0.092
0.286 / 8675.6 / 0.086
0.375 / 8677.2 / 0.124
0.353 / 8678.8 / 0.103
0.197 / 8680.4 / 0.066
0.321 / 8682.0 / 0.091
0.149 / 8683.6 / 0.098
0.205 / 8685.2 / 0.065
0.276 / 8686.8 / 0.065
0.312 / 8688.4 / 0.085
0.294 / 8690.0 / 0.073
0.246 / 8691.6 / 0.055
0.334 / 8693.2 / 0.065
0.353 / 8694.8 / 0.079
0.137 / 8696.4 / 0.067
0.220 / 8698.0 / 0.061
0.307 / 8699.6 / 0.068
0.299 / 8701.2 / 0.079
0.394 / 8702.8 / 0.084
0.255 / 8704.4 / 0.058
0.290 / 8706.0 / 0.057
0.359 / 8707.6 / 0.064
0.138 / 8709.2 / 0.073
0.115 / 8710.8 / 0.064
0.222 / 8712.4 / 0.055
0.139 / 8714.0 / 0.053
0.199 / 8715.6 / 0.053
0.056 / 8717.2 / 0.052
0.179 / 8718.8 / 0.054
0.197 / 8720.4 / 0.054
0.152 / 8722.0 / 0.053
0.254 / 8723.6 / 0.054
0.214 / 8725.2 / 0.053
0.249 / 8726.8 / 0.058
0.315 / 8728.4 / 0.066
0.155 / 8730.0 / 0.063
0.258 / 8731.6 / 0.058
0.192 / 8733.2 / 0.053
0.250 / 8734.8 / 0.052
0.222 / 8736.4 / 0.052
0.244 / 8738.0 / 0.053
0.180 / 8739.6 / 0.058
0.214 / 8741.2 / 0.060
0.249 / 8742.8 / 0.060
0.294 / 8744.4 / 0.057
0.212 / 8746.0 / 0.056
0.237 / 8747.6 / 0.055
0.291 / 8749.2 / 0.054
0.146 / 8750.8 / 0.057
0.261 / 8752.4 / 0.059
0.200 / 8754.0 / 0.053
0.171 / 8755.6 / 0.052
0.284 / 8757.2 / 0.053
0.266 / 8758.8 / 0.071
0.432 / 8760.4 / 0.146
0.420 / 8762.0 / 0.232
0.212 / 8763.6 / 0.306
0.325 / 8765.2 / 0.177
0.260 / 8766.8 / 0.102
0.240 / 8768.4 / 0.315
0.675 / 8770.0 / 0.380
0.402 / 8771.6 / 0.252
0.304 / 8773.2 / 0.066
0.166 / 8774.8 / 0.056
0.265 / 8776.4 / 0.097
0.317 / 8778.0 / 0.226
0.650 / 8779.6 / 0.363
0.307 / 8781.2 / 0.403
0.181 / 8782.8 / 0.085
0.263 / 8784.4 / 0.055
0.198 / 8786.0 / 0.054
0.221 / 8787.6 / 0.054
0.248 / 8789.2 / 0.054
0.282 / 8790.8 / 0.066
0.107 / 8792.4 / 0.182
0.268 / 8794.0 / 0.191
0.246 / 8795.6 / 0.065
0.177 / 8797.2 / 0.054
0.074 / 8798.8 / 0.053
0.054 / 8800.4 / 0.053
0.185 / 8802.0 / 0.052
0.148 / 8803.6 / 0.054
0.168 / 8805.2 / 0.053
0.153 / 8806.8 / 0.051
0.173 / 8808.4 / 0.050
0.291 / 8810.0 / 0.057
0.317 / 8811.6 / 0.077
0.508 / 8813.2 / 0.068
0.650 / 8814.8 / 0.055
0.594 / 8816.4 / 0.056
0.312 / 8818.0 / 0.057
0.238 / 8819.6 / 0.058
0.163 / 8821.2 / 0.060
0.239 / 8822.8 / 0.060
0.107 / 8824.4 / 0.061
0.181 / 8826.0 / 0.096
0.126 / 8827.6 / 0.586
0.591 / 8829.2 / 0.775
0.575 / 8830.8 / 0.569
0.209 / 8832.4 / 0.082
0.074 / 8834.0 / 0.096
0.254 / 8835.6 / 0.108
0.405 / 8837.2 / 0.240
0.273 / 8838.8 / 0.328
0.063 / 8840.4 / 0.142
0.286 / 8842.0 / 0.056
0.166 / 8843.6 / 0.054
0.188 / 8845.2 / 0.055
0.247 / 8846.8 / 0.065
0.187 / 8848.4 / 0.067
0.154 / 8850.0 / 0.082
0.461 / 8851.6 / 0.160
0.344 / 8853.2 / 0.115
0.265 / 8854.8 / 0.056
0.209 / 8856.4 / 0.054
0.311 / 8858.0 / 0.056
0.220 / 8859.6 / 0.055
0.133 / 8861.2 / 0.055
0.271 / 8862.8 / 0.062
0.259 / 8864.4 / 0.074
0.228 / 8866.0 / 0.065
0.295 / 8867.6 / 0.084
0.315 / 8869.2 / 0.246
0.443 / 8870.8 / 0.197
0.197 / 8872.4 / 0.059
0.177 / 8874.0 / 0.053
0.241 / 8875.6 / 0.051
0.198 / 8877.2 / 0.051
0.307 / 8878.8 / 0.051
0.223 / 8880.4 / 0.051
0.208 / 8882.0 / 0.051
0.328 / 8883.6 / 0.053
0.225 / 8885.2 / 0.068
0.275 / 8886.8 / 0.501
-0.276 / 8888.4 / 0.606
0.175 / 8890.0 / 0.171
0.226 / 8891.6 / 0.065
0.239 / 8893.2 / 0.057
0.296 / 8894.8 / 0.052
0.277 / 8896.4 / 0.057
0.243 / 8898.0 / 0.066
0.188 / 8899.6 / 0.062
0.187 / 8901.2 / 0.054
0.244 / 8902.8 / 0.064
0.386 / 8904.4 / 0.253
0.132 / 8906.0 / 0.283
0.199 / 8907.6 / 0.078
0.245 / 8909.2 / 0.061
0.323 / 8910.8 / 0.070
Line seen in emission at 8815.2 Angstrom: H-gamma 4340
